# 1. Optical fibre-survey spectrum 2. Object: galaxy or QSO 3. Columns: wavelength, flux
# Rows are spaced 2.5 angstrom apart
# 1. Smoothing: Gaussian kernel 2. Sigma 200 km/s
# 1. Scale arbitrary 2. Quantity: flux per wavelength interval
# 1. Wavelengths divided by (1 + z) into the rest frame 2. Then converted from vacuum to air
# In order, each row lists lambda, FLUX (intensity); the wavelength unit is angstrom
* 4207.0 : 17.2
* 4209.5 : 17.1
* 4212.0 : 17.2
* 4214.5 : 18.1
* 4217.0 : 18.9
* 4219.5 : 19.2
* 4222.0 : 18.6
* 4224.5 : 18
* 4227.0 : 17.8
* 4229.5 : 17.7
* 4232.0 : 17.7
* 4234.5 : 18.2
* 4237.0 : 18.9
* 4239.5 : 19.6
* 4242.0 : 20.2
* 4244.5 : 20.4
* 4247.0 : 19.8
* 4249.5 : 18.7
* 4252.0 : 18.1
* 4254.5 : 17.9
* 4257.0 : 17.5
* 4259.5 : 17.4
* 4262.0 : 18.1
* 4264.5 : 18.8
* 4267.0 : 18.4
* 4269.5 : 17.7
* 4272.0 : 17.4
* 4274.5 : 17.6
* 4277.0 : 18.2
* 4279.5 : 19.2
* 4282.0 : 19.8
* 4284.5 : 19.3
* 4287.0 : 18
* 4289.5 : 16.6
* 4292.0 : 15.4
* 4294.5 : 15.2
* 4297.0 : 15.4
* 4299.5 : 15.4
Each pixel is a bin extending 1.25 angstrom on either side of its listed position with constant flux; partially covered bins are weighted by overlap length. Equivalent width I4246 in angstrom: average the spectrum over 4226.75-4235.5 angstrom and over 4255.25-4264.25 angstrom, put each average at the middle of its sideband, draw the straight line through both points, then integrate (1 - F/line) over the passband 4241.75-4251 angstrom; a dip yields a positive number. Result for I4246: -1.0 angstrom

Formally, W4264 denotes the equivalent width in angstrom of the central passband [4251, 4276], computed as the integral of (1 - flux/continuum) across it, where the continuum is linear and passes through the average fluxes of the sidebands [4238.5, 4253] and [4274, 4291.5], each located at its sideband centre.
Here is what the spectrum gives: 1.3 angstrom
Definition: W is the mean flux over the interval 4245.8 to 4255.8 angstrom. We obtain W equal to 18.6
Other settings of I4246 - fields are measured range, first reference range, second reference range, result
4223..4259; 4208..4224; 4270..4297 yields -1.3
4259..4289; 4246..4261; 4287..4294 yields -2.1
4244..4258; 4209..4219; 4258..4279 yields -0.5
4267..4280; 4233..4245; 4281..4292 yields 0.3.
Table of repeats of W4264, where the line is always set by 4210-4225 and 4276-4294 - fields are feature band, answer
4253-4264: 0.2 angstrom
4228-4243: -0.4 angstrom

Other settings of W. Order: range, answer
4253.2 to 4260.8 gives 17.6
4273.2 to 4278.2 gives 17.9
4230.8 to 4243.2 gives 18.9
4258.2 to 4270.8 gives 18.1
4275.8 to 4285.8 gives 19.1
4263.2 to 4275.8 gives 18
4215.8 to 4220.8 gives 19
